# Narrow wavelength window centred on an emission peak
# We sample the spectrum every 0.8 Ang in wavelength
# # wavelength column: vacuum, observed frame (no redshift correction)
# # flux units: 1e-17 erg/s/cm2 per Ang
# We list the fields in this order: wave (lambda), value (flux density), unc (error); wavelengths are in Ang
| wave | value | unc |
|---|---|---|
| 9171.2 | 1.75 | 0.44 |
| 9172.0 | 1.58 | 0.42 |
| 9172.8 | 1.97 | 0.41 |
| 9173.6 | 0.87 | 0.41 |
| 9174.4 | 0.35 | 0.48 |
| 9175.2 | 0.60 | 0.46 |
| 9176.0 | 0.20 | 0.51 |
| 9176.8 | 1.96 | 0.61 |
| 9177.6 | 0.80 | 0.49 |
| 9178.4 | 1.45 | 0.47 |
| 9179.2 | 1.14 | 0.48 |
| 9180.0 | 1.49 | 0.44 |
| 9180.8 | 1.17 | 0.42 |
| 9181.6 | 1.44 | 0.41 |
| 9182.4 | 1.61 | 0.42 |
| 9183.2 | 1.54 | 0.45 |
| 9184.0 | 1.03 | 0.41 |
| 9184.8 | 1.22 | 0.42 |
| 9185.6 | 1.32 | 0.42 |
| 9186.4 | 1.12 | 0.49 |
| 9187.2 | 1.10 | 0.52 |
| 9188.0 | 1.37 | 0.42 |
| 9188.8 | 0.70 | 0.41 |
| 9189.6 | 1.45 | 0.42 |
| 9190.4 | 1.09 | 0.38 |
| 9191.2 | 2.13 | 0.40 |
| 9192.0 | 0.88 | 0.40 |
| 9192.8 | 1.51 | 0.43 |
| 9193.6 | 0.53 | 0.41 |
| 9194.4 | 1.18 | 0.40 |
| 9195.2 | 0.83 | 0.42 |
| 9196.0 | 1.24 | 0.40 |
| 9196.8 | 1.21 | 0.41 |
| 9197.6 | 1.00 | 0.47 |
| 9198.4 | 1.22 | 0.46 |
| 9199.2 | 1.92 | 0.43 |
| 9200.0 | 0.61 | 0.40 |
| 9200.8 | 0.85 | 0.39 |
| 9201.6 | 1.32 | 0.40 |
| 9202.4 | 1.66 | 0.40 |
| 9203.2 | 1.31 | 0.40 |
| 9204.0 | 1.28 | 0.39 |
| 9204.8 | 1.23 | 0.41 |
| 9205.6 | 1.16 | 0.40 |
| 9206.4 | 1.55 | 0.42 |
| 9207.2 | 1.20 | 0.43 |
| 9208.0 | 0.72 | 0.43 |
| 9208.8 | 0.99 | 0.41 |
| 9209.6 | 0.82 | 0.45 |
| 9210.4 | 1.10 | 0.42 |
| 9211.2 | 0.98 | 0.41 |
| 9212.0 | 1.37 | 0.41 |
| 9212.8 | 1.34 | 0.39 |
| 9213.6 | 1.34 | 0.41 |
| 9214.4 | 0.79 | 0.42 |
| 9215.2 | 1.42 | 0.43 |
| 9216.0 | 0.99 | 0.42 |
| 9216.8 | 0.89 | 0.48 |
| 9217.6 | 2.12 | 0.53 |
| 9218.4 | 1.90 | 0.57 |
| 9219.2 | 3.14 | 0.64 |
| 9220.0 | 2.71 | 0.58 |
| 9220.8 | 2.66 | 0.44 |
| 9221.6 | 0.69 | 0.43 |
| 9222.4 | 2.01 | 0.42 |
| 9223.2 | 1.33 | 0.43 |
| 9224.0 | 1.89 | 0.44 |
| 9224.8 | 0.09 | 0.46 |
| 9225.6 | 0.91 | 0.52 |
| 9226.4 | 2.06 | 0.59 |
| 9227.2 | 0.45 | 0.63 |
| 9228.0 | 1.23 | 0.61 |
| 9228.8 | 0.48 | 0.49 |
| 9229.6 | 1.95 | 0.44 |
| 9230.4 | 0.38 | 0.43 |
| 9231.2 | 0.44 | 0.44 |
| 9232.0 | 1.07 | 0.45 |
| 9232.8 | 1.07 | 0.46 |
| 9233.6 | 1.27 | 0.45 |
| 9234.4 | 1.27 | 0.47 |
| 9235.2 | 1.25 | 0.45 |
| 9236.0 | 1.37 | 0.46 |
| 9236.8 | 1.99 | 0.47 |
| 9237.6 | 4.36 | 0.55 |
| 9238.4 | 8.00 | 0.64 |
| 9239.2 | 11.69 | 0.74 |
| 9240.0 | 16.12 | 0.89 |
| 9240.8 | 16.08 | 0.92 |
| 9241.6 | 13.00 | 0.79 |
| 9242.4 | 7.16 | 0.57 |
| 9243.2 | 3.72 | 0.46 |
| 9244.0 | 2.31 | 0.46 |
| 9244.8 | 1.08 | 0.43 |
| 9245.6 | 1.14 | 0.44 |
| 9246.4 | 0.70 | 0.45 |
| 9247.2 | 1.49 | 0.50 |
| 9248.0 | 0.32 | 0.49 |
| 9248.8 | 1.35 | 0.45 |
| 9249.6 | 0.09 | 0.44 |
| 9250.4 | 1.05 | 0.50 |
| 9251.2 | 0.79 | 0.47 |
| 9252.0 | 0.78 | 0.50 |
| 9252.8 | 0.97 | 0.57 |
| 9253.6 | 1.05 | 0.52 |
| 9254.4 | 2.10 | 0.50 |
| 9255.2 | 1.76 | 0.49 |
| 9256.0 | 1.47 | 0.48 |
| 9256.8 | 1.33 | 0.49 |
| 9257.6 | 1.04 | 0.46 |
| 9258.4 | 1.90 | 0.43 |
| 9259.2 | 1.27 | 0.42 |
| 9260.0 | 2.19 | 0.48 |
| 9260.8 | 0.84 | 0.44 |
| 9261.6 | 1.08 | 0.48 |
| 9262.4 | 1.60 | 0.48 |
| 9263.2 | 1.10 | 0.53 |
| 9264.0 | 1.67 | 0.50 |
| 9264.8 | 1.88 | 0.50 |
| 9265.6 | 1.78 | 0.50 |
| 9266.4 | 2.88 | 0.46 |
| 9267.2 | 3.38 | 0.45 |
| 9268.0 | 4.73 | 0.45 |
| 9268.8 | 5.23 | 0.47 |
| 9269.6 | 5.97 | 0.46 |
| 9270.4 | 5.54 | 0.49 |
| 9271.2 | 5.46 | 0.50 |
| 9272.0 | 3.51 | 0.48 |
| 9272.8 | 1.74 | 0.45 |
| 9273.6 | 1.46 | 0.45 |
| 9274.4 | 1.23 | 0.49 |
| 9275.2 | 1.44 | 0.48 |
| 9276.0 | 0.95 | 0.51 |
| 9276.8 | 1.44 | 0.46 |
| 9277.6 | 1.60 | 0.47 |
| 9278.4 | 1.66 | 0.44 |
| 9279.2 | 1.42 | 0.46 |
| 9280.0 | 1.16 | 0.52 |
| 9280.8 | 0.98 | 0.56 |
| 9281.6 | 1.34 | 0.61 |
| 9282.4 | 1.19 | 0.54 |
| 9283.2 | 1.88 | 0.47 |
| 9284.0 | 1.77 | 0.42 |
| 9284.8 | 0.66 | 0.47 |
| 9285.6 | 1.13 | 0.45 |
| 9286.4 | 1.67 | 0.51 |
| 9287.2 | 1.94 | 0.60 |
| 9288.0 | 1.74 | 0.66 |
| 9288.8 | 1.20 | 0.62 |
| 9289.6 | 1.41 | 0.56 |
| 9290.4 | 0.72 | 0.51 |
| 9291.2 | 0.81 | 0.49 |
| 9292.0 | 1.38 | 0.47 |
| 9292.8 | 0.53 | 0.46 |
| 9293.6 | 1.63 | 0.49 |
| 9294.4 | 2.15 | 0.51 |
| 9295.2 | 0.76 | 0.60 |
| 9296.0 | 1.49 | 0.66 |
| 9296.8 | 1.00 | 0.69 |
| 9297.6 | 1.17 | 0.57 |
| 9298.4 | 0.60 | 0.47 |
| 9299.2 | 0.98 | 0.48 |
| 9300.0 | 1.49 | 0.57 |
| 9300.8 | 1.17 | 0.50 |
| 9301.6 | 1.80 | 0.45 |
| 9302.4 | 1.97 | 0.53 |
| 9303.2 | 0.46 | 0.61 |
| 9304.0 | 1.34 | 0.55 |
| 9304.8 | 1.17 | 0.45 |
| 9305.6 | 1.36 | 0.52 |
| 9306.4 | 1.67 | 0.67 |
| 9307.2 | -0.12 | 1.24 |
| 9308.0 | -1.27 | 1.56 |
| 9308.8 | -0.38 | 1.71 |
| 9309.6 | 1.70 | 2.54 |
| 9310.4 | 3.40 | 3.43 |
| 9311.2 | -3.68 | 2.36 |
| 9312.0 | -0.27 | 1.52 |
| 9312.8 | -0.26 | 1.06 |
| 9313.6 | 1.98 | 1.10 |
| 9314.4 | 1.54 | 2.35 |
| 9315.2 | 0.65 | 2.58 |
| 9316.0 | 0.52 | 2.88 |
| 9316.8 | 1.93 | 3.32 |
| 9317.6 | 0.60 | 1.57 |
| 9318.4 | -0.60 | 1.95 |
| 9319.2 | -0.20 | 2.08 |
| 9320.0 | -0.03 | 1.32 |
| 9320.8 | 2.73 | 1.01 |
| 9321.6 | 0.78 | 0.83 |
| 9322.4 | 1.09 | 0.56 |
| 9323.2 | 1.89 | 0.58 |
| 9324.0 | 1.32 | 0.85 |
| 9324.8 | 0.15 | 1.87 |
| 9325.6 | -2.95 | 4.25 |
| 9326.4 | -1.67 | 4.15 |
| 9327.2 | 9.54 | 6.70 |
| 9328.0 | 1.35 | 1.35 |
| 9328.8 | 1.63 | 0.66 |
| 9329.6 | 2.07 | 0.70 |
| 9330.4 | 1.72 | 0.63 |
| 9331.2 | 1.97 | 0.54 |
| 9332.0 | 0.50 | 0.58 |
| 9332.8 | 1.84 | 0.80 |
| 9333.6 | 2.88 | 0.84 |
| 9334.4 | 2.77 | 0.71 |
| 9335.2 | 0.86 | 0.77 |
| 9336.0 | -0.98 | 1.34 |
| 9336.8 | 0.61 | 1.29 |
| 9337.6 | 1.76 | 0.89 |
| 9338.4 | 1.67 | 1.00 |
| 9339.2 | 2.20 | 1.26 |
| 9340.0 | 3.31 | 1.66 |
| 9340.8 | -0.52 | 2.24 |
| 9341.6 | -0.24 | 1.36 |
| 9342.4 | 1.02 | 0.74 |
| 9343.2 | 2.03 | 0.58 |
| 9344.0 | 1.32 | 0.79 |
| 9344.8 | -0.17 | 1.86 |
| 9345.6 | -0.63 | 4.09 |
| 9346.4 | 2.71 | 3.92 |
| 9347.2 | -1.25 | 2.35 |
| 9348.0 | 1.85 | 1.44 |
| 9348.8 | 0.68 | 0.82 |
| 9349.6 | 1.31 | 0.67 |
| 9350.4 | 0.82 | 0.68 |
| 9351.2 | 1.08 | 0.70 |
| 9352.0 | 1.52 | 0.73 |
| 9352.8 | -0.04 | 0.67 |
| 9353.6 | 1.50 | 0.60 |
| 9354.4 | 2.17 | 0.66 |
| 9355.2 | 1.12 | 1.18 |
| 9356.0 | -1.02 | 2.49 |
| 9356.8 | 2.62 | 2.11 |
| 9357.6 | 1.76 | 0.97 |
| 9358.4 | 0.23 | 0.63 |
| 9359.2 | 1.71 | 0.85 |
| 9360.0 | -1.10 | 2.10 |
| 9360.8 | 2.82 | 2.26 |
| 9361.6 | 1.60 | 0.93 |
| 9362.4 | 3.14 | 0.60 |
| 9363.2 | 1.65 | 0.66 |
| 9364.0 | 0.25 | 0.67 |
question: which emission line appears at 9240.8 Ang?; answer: H-alpha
